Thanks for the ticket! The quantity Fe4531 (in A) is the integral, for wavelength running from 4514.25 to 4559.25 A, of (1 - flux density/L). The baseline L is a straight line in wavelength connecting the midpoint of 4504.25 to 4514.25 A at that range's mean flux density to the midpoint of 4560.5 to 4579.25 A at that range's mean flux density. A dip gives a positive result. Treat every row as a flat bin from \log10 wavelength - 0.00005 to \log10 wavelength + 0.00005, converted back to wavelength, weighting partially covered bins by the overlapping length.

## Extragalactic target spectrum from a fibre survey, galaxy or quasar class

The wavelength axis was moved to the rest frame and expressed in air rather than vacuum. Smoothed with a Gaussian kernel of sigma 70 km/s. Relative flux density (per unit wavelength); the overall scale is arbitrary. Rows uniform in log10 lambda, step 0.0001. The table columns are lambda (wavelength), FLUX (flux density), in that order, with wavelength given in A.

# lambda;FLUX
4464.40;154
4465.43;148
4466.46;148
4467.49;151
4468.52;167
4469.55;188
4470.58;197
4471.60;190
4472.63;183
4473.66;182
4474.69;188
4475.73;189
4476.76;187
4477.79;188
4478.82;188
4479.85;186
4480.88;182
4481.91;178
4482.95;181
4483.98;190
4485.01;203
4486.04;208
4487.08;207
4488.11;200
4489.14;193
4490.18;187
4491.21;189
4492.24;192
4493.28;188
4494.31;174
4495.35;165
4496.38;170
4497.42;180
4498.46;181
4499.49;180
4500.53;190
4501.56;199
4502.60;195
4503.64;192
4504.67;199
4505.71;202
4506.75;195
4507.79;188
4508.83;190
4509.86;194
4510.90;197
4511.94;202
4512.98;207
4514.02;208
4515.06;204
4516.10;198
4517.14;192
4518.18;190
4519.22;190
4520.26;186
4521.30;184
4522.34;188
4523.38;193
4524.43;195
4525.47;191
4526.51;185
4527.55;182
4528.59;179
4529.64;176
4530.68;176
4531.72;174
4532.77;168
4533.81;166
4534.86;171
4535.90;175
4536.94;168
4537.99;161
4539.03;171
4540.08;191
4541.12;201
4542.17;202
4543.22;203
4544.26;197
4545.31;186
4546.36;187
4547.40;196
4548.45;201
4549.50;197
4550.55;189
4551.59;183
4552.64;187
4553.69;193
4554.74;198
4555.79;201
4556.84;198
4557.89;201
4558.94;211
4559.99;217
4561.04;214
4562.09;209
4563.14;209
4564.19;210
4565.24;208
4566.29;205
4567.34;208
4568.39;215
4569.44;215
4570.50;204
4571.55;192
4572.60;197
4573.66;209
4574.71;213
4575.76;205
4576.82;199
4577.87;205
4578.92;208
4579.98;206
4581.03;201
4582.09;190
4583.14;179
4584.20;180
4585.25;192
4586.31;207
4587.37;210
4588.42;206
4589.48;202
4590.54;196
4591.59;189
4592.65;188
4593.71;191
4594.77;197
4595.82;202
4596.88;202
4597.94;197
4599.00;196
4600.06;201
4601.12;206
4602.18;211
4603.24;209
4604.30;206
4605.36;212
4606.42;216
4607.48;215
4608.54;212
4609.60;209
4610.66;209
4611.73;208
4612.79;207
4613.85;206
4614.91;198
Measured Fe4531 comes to 3.1 A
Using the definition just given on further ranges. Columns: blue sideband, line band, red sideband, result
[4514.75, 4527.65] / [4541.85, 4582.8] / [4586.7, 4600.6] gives -1.4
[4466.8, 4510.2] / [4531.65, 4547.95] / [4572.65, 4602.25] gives 0.9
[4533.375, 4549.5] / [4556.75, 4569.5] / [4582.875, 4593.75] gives -1.3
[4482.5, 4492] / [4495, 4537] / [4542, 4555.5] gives 1.6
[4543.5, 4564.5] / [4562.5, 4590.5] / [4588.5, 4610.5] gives -0.2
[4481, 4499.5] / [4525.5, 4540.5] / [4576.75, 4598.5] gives 1.3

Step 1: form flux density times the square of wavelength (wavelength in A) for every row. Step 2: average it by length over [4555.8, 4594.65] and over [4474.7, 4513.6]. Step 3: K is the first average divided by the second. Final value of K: 1.1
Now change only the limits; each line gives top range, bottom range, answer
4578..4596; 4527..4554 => 1.09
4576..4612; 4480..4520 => 1.10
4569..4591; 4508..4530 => 1.07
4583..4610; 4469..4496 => 1.12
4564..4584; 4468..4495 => 1.12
